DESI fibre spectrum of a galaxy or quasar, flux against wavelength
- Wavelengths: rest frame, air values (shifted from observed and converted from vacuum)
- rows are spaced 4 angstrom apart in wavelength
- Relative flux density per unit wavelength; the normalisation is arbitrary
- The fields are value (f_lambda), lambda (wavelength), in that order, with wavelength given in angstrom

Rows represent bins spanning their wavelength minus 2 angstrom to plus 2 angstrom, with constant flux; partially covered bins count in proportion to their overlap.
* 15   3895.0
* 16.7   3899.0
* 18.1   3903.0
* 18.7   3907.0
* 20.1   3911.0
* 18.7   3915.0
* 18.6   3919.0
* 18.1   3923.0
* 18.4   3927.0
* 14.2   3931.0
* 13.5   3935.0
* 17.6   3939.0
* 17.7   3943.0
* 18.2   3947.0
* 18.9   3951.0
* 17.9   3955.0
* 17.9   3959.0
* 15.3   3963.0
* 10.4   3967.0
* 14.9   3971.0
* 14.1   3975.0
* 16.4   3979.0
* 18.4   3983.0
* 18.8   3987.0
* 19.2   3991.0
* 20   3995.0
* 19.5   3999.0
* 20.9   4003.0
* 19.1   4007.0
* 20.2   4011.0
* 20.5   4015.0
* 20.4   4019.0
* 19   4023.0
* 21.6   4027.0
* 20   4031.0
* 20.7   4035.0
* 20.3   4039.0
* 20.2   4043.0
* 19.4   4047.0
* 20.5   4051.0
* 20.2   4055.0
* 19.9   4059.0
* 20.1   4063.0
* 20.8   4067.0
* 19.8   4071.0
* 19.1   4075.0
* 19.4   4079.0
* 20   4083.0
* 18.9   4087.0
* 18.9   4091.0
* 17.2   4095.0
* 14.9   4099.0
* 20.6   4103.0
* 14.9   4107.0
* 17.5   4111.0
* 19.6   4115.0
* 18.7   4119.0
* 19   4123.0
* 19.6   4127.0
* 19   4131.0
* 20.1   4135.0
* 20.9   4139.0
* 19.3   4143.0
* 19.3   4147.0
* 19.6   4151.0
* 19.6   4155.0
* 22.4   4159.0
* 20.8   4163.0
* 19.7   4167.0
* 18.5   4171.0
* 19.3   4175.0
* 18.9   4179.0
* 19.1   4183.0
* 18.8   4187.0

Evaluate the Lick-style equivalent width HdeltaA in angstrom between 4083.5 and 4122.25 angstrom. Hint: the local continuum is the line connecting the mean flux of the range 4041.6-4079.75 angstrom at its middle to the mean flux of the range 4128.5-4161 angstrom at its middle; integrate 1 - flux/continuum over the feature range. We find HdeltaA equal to 3.8 angstrom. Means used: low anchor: 20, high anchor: 20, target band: 18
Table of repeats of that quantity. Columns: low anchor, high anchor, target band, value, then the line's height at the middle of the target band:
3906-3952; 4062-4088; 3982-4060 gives -4.0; 19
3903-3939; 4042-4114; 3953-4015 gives 1.8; 18.1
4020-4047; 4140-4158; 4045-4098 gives 1.6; 20.1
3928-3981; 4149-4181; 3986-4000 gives -2.3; 16.7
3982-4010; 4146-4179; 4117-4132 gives 0.5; 19.8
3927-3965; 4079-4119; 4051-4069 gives -2.5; 17.8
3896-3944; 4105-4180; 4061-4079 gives -1.1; 18.7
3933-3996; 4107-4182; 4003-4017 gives -2.1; 17.4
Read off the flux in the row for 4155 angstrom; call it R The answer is 19.6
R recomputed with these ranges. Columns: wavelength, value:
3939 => 17.6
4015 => 20.5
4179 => 18.9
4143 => 19.3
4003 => 20.9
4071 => 19.8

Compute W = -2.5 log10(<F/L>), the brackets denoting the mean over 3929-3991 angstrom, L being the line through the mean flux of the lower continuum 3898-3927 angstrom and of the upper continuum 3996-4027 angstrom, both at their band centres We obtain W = 0.18 mag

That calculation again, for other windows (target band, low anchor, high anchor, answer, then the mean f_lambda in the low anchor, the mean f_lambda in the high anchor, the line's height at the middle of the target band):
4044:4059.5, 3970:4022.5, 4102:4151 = -0.07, 18.7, 19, 18.9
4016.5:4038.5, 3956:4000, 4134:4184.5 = -0.16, 16.8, 19.8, 17.6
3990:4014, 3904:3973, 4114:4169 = -0.11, 17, 19.8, 17.9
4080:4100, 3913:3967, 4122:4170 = 0.05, 17.1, 19.9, 19.1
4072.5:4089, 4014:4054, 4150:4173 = 0.05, 20.3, 20.1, 20.2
